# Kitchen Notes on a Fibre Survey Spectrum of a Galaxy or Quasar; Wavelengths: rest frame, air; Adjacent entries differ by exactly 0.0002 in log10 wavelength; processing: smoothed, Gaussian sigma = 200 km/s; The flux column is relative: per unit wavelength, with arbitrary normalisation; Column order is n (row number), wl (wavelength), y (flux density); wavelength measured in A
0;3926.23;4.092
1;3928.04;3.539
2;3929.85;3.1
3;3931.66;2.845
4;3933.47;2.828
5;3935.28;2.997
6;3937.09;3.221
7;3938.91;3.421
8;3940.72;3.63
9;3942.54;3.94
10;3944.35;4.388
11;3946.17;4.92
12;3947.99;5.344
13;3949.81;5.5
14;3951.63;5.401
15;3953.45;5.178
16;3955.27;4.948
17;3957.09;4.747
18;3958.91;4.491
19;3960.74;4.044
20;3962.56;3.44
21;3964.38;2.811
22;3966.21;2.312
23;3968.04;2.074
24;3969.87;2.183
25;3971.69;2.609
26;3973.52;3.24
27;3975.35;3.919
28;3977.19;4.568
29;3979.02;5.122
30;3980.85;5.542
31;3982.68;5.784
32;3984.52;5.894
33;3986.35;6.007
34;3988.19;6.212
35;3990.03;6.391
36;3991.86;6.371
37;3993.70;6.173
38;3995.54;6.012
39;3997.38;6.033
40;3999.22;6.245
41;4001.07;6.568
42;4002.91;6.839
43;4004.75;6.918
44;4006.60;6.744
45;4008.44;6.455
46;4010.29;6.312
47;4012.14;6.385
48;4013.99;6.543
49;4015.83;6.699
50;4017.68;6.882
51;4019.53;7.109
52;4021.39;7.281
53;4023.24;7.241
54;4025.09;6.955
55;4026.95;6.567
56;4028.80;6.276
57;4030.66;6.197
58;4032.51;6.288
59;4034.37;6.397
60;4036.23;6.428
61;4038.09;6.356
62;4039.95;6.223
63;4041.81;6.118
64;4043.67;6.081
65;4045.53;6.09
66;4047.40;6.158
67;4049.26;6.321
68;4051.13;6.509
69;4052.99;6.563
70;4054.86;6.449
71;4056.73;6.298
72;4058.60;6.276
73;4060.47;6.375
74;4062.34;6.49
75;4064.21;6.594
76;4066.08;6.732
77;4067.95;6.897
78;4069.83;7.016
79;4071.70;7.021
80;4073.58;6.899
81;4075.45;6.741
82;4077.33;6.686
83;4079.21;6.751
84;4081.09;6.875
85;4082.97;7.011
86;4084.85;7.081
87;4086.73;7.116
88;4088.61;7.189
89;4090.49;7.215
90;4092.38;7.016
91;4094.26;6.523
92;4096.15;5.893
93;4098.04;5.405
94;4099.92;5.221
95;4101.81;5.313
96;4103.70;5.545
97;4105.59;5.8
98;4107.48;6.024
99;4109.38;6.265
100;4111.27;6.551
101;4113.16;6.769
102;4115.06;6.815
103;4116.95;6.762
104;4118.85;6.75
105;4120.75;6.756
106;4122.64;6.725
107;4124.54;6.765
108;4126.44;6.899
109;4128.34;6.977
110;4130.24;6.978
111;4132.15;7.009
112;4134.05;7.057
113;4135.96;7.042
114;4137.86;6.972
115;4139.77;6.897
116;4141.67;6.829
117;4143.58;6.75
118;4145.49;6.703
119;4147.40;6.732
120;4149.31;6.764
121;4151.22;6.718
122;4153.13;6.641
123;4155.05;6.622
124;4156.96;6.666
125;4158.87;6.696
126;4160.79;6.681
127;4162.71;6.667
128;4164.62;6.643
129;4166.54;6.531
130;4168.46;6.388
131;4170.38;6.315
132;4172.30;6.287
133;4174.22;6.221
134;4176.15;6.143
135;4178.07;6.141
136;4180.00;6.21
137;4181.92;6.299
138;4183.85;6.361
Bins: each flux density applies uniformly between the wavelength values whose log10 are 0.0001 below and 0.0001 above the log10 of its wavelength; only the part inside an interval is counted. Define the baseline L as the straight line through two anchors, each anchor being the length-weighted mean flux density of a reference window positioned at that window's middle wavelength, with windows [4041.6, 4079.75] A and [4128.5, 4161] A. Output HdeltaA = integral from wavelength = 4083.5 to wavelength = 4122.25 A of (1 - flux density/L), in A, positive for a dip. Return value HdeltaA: 1.5 A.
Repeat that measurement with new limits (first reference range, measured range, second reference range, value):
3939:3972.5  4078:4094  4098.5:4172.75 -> -3.13 A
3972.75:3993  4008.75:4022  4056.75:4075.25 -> -1.84 A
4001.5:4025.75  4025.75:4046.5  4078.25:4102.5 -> 1.33 A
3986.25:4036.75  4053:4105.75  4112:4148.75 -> 1.45 A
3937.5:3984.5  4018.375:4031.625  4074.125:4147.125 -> -4.04 A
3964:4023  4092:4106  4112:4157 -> 1.52 A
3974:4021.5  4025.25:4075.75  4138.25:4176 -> -1.28 A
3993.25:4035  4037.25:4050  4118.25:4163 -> 0.85 A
